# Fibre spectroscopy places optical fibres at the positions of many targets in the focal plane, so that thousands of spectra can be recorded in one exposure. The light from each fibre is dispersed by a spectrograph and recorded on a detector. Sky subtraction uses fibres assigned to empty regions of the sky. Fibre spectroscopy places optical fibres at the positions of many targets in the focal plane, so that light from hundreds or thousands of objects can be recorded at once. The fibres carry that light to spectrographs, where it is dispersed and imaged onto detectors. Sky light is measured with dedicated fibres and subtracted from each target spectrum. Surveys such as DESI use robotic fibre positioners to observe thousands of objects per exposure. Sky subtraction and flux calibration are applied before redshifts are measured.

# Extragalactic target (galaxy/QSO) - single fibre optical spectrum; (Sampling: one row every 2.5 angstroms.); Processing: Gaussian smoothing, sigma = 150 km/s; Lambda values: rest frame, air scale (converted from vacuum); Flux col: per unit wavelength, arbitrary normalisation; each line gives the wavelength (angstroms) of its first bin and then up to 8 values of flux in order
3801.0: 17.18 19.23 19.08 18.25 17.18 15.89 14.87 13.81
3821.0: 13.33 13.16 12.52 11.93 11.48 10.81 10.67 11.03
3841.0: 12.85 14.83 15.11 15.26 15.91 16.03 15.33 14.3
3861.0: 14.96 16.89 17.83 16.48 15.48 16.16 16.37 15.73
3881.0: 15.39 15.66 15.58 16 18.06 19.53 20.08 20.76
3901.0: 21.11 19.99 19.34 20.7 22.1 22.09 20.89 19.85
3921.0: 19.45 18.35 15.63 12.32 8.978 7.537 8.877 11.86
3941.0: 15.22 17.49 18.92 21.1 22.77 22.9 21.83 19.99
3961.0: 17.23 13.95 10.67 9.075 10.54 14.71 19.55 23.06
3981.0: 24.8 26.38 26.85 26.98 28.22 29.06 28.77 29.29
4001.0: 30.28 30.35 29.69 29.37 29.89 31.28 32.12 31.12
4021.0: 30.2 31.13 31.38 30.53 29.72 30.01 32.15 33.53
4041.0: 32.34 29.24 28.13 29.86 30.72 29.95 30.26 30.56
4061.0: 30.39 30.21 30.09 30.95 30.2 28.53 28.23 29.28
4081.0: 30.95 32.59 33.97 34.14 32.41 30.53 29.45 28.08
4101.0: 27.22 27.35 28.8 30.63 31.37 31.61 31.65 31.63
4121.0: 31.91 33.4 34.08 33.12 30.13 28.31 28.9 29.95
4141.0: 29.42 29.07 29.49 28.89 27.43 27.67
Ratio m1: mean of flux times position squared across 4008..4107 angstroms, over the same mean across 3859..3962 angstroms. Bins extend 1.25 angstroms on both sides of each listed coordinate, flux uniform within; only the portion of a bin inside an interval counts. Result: 1.87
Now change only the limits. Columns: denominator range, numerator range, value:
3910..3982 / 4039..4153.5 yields 1.93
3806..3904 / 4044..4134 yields 2.21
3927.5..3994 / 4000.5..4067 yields 1.75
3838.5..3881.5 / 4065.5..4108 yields 2.19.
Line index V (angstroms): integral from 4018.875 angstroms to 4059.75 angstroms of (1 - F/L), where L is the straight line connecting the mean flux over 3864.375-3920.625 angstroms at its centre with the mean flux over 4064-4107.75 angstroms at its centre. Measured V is -4.94 angstroms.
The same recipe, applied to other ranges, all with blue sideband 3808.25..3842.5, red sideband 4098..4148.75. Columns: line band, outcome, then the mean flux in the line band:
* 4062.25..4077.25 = -1.36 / 29.7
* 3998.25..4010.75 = -3.37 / 29.8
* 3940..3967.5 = 3.01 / 18.3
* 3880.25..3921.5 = -3.80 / 19.3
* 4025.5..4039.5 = -3.38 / 31.2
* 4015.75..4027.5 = -3.17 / 31.1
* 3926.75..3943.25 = 6.93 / 11.4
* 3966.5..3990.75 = 2.09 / 20.3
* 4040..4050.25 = -1.61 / 29.9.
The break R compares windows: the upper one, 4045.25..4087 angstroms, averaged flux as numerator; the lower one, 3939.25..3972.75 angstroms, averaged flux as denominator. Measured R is 1.8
